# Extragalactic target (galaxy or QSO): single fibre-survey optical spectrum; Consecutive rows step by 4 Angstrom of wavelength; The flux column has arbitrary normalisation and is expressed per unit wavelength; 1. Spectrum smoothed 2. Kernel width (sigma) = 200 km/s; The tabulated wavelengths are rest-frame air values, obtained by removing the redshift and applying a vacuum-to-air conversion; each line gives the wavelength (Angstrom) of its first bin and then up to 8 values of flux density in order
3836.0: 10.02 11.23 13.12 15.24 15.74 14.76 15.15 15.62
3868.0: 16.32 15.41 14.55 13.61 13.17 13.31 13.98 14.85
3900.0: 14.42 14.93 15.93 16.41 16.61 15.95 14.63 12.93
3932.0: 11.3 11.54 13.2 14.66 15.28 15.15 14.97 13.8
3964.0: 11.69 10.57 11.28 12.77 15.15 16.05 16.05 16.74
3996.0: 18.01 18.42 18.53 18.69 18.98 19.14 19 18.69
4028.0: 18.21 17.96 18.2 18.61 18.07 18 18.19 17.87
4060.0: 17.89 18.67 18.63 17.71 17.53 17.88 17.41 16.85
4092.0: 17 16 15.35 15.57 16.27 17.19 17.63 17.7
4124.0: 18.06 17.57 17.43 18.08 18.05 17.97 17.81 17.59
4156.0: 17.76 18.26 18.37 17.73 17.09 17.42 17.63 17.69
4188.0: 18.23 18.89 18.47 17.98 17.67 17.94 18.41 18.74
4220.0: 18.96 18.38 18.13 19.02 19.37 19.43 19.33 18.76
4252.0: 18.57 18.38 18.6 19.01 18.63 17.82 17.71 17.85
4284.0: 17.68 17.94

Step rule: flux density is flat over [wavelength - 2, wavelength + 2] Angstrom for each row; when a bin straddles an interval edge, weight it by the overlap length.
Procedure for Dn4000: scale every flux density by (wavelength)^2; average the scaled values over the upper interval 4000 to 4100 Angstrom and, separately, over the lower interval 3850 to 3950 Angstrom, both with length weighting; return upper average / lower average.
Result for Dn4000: 1.3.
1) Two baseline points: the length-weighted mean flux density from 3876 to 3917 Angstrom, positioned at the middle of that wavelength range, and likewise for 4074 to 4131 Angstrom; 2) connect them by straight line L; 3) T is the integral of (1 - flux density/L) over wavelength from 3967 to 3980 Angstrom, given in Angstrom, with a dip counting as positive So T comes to 2.8 Angstrom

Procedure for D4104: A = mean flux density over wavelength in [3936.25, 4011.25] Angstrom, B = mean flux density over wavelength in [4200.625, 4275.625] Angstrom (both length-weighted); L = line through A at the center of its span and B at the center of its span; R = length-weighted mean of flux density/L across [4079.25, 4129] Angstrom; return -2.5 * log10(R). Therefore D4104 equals -0.01 mag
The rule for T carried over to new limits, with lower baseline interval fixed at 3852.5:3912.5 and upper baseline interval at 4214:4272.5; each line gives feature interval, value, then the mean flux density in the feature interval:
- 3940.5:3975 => 4.9 Angstrom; 13.4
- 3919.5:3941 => 3.2 Angstrom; 13.1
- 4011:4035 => -3.3 Angstrom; 18.6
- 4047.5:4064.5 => -1.4 Angstrom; 18.1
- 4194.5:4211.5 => 0.3 Angstrom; 18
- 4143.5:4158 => 0.0 Angstrom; 17.8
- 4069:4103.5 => 0.2 Angstrom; 17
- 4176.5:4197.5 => 0.0 Angstrom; 18.1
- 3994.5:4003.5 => -1.2 Angstrom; 18.3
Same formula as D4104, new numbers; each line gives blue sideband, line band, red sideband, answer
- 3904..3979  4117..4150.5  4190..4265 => -0.05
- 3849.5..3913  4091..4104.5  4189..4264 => 0.08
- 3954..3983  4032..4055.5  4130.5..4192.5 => -0.22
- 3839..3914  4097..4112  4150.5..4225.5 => 0.08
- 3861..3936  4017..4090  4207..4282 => -0.11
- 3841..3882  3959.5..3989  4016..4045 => 0.28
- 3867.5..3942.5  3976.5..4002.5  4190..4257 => -0.07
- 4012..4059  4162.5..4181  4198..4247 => 0.06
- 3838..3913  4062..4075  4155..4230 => -0.10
